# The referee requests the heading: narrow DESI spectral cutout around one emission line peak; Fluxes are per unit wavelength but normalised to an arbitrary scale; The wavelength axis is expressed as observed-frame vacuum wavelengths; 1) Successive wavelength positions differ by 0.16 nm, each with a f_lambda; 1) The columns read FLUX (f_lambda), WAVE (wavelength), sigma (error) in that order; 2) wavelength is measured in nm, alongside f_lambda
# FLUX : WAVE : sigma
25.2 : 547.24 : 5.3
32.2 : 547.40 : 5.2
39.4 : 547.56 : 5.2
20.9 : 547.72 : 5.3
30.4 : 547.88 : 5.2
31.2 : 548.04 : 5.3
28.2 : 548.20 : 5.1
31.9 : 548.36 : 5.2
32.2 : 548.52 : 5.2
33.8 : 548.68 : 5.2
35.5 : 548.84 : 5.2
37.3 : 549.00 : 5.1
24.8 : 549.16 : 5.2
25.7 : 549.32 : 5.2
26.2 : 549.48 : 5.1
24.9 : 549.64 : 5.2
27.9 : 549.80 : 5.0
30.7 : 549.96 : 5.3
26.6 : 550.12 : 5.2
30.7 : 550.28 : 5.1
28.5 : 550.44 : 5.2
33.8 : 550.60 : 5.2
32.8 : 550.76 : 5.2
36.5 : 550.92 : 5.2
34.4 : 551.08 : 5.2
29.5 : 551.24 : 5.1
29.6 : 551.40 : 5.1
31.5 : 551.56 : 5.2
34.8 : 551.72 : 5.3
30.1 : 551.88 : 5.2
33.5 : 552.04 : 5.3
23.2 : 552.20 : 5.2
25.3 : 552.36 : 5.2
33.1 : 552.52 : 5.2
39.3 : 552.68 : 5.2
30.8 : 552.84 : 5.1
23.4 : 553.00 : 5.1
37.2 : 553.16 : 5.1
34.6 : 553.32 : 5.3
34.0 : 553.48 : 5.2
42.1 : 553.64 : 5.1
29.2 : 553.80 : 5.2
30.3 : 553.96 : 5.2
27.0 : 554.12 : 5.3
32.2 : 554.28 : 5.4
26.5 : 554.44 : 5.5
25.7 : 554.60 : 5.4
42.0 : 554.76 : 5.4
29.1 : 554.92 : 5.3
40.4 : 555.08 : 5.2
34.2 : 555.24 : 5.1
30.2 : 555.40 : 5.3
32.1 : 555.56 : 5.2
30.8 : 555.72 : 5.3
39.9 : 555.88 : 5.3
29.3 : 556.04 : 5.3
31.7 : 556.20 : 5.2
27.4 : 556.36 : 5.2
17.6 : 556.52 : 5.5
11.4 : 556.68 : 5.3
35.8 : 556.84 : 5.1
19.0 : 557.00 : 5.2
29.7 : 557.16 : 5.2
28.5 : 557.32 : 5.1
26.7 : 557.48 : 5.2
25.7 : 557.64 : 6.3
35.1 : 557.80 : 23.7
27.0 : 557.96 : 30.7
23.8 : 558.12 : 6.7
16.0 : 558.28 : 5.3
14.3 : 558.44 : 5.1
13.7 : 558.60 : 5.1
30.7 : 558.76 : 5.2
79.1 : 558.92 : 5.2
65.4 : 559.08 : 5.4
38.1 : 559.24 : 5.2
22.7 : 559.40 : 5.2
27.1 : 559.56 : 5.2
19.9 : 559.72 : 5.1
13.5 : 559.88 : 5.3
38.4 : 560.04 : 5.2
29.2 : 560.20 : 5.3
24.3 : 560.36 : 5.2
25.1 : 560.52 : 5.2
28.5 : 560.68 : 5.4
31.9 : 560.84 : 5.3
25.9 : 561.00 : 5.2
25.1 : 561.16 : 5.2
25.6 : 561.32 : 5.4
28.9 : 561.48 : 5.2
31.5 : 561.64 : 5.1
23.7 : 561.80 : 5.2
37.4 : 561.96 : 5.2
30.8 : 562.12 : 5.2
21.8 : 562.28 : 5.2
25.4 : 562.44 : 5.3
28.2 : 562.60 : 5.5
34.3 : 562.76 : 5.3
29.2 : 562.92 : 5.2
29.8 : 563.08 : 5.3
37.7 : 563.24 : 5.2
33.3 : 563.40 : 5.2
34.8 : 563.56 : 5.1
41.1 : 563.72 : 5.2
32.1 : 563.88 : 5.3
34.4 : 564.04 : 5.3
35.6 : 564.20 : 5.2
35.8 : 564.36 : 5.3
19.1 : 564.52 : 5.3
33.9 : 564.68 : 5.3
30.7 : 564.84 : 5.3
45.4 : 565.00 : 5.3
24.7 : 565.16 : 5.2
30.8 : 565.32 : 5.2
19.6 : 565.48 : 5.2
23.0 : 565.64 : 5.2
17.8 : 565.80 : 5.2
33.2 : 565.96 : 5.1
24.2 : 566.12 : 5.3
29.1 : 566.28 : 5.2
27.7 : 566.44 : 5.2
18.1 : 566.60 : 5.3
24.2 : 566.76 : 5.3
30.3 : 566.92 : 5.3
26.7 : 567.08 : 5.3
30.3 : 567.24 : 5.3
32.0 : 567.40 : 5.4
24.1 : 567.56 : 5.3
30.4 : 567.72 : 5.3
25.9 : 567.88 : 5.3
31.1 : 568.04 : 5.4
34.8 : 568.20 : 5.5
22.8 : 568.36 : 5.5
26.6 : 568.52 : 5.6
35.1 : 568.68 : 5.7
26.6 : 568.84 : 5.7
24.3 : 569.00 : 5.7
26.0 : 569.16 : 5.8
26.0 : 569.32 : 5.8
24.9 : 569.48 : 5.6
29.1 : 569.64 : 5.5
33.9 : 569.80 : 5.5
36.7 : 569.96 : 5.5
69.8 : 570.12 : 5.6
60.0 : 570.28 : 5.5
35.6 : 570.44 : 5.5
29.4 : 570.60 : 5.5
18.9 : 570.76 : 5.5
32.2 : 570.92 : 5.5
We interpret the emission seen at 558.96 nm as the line H-beta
